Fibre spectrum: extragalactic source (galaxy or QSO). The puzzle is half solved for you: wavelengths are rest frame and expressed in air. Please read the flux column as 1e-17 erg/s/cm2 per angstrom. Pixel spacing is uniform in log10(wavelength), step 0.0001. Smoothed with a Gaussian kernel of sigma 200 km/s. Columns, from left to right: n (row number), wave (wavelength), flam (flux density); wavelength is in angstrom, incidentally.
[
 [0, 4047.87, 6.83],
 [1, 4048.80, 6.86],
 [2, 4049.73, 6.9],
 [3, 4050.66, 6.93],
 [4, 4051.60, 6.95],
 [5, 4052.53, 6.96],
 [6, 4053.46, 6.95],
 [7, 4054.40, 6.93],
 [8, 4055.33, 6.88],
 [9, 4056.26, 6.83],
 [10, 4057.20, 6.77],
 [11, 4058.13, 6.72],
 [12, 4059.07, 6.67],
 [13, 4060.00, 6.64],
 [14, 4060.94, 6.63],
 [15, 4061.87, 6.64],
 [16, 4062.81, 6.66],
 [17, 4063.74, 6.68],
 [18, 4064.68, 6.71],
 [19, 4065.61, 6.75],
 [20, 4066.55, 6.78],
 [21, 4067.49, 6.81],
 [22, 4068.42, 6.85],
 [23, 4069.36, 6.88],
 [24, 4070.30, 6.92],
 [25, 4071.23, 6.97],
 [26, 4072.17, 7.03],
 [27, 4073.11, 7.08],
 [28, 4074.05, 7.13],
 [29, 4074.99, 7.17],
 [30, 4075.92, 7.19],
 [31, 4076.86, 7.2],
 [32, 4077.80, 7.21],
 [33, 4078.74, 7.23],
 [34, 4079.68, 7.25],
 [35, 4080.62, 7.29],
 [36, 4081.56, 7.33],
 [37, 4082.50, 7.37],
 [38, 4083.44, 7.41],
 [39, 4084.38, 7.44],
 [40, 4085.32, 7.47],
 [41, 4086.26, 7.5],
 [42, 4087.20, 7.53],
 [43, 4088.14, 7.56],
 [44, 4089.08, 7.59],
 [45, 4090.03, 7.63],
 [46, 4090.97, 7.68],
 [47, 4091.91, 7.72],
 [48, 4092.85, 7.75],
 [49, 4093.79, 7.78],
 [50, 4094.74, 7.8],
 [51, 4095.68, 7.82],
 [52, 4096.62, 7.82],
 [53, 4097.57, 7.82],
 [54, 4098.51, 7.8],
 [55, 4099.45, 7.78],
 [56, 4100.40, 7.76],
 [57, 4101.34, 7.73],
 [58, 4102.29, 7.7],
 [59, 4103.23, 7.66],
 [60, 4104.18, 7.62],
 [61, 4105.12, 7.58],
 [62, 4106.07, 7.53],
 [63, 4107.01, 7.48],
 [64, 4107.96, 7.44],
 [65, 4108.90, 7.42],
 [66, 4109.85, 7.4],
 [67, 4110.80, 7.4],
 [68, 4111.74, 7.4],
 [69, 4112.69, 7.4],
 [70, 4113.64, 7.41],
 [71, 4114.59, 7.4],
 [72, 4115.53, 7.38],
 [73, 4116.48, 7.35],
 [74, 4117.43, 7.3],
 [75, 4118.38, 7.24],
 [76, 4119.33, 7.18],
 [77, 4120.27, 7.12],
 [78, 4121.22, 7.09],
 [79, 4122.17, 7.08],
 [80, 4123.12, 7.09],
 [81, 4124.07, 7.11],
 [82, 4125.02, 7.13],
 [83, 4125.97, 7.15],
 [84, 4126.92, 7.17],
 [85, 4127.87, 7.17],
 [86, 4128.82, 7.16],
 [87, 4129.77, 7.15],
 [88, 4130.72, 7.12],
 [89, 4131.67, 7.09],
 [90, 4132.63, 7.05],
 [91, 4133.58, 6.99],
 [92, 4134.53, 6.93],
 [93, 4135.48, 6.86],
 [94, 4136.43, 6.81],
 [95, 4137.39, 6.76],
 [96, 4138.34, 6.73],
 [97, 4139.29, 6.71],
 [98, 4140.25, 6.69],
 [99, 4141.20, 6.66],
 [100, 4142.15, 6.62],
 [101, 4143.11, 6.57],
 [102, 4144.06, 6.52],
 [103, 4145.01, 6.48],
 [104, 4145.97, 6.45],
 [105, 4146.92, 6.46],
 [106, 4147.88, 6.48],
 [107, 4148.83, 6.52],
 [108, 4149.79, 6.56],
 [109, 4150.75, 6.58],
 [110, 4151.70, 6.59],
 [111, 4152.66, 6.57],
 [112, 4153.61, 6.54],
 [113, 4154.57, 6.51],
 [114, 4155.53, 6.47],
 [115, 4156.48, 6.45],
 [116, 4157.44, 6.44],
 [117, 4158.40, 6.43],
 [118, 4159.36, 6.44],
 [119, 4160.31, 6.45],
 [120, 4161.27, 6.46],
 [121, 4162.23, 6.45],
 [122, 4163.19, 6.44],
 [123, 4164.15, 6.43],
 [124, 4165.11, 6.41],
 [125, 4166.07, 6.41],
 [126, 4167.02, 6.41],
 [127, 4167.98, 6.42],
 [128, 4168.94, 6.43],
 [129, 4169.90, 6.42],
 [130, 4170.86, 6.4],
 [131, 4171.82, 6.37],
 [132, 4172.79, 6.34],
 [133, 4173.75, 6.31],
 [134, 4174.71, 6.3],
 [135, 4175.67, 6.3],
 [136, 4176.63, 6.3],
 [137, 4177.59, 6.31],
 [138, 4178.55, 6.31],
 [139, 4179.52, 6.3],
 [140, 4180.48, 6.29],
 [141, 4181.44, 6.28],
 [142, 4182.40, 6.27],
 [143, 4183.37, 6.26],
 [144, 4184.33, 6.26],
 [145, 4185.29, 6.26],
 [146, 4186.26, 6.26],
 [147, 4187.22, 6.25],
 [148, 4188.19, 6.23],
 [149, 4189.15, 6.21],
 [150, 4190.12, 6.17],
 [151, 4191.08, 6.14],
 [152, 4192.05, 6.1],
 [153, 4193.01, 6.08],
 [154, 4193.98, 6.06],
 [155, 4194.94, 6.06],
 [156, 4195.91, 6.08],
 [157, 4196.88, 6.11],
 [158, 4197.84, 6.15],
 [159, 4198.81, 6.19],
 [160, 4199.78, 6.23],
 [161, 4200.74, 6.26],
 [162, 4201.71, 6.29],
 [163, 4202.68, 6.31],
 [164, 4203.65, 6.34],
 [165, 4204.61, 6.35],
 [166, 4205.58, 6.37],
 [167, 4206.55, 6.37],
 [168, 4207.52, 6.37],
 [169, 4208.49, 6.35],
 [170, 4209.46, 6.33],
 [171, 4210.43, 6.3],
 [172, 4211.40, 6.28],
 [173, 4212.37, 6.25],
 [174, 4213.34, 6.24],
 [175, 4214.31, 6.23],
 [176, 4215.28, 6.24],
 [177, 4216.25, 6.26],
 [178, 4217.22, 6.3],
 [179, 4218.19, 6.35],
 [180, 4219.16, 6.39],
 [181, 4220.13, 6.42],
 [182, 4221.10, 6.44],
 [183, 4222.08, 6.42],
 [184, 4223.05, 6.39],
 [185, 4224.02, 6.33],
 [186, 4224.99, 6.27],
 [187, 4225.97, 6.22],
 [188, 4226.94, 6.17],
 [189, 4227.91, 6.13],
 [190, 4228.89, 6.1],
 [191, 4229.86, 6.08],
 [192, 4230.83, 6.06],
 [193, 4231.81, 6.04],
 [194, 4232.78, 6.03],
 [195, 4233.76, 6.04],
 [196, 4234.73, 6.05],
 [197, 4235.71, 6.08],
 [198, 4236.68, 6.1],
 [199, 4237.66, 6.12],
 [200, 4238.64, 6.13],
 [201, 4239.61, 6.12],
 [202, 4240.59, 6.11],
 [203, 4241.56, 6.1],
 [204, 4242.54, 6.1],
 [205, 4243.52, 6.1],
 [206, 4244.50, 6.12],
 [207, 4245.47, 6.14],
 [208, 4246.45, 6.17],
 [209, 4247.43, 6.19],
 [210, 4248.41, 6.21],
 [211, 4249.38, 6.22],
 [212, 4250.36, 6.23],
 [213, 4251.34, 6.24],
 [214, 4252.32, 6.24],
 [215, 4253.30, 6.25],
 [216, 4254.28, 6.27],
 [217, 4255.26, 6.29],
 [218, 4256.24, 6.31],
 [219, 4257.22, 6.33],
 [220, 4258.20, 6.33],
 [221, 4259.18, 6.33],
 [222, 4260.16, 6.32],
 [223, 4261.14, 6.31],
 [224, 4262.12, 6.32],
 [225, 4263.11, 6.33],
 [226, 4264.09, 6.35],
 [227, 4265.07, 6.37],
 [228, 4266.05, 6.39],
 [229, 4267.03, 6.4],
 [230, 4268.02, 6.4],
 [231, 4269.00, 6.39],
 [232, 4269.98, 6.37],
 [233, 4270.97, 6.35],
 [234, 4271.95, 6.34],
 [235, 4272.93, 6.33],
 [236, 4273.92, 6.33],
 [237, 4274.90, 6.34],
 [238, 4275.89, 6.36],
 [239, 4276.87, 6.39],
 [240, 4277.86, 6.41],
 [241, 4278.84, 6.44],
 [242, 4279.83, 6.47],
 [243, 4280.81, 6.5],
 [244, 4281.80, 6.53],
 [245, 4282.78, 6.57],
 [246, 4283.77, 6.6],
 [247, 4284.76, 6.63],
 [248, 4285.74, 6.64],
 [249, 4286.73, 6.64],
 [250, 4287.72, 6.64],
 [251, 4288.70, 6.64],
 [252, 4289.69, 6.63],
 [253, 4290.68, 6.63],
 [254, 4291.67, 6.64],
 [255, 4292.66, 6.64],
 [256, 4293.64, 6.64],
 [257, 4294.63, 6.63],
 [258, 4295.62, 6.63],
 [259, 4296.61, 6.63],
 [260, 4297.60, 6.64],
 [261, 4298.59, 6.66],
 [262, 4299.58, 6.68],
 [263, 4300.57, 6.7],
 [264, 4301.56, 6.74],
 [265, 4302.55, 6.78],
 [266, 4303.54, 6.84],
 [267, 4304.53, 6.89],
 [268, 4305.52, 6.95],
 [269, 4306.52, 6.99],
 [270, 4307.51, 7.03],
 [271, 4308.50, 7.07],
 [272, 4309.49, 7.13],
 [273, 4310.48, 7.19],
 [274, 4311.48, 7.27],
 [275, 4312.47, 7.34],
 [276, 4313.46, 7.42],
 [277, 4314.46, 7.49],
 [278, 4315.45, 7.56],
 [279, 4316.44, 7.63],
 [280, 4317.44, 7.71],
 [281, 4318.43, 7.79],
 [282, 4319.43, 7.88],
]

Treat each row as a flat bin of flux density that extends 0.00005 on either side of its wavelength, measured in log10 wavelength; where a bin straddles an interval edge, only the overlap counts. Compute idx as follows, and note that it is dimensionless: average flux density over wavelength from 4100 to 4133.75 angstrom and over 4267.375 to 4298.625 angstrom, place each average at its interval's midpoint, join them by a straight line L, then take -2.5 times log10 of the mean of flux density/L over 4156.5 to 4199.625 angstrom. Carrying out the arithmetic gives 0.12 mag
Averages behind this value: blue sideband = 7.32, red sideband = 6.52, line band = 6.29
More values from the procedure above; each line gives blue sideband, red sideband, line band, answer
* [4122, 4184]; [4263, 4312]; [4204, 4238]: 0.06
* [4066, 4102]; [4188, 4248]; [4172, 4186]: 0.04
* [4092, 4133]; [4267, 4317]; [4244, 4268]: 0.10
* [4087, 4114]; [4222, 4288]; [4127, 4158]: 0.09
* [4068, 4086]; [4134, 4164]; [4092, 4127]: -0.08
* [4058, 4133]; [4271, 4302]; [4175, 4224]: 0.10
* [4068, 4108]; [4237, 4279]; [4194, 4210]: 0.07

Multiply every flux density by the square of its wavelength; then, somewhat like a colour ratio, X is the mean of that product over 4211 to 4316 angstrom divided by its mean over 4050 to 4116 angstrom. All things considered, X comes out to 1.0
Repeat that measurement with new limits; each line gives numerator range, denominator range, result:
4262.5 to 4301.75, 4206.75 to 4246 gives 1.08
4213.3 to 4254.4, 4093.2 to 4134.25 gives 0.89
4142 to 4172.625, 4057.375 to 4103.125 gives 0.92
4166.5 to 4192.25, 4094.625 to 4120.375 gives 0.87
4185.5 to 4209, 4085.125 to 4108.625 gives 0.85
